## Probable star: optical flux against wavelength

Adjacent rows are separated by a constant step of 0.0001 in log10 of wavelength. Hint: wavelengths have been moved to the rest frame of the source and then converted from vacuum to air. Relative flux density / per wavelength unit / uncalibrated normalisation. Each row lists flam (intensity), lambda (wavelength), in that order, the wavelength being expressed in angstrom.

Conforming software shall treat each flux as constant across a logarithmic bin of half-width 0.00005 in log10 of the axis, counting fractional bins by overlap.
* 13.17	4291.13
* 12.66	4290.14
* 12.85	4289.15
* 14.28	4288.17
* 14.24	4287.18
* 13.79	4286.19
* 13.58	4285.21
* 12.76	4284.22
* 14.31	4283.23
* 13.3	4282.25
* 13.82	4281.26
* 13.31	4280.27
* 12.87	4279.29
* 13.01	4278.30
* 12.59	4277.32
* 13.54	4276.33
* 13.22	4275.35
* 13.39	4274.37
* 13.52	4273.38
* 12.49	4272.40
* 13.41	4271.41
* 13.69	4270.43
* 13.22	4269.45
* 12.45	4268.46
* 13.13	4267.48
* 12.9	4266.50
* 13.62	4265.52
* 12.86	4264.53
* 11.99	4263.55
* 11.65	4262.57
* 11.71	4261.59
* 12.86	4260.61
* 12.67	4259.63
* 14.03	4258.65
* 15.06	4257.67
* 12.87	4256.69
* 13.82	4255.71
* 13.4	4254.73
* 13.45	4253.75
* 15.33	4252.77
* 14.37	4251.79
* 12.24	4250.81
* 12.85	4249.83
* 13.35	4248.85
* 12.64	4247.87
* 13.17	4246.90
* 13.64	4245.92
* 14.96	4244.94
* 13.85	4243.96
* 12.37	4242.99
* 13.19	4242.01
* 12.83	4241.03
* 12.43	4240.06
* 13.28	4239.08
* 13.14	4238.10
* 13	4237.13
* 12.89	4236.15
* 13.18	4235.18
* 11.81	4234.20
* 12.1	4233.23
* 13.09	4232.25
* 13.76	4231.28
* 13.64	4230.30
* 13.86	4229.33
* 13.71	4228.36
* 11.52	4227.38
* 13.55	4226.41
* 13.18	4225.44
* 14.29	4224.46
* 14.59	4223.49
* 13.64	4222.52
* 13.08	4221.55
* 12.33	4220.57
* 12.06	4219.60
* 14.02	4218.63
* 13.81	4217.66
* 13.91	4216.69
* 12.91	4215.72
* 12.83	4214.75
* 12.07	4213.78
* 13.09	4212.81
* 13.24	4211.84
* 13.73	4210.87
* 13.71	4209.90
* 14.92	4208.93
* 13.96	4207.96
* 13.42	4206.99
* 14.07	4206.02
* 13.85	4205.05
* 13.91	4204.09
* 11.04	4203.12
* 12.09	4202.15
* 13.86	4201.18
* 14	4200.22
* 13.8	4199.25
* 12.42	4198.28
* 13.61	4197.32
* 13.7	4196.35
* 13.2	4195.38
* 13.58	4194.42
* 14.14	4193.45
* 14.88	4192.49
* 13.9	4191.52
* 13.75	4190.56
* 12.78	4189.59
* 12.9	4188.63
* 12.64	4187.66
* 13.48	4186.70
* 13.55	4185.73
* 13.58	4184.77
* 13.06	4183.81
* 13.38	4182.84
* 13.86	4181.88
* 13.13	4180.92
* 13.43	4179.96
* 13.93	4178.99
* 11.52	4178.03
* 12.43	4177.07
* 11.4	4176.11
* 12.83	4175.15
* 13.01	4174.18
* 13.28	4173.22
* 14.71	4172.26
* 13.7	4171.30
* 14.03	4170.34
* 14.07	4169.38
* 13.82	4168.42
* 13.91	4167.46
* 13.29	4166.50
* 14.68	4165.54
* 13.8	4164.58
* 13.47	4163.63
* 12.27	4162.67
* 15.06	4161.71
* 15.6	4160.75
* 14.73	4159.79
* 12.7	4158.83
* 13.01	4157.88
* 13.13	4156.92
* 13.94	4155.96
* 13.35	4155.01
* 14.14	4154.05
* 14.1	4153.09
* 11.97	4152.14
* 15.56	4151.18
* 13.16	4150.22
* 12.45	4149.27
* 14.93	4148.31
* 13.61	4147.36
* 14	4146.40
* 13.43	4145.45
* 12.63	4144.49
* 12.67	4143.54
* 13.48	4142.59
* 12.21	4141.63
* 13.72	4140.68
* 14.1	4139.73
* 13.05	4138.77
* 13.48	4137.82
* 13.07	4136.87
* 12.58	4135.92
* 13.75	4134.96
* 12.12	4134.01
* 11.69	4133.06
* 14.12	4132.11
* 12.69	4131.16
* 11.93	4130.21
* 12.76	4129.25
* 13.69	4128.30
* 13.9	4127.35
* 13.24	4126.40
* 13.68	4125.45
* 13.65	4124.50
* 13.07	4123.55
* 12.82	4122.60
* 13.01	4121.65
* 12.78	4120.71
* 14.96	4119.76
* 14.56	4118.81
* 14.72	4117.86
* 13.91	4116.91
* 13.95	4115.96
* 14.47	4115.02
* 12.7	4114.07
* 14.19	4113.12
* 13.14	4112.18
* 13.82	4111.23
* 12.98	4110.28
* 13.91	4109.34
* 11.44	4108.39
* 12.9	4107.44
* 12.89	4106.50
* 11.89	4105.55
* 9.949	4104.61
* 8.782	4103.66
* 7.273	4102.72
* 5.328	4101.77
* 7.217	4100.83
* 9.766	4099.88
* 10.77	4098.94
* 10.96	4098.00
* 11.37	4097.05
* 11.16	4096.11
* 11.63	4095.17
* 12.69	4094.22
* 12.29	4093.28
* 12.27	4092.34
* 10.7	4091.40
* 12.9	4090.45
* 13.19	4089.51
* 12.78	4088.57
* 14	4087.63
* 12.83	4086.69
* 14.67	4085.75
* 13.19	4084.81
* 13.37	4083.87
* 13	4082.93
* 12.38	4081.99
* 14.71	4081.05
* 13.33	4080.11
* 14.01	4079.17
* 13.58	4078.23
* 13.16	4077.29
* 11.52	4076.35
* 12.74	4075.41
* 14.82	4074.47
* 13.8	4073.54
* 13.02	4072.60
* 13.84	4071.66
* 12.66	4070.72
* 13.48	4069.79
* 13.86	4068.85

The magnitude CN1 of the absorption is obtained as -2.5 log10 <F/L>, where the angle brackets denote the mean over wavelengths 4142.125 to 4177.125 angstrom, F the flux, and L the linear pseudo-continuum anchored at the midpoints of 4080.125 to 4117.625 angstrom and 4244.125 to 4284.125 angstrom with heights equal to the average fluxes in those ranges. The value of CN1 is -0.09 mag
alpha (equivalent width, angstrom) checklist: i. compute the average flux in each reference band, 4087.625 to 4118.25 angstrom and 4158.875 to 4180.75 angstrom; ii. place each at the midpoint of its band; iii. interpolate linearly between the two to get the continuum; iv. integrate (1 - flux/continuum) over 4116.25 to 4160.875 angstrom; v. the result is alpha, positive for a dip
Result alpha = -2.4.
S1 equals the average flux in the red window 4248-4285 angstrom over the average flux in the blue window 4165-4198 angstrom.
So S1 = 0.98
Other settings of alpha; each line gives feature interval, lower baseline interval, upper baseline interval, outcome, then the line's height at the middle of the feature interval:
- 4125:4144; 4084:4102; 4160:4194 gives -0.8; 12.6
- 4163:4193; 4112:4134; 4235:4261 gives 0.0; 13.4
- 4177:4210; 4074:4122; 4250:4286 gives -1.4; 12.9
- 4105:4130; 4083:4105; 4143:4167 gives -2.4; 12.2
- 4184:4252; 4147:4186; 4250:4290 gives 0.6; 13.4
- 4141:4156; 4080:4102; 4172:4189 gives -0.9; 12.7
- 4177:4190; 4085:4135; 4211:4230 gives -0.2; 13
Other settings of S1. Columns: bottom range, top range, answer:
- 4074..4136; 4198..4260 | 1.06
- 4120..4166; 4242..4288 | 0.99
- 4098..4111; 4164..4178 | 1.28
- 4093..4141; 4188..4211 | 1.09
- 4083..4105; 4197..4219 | 1.19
